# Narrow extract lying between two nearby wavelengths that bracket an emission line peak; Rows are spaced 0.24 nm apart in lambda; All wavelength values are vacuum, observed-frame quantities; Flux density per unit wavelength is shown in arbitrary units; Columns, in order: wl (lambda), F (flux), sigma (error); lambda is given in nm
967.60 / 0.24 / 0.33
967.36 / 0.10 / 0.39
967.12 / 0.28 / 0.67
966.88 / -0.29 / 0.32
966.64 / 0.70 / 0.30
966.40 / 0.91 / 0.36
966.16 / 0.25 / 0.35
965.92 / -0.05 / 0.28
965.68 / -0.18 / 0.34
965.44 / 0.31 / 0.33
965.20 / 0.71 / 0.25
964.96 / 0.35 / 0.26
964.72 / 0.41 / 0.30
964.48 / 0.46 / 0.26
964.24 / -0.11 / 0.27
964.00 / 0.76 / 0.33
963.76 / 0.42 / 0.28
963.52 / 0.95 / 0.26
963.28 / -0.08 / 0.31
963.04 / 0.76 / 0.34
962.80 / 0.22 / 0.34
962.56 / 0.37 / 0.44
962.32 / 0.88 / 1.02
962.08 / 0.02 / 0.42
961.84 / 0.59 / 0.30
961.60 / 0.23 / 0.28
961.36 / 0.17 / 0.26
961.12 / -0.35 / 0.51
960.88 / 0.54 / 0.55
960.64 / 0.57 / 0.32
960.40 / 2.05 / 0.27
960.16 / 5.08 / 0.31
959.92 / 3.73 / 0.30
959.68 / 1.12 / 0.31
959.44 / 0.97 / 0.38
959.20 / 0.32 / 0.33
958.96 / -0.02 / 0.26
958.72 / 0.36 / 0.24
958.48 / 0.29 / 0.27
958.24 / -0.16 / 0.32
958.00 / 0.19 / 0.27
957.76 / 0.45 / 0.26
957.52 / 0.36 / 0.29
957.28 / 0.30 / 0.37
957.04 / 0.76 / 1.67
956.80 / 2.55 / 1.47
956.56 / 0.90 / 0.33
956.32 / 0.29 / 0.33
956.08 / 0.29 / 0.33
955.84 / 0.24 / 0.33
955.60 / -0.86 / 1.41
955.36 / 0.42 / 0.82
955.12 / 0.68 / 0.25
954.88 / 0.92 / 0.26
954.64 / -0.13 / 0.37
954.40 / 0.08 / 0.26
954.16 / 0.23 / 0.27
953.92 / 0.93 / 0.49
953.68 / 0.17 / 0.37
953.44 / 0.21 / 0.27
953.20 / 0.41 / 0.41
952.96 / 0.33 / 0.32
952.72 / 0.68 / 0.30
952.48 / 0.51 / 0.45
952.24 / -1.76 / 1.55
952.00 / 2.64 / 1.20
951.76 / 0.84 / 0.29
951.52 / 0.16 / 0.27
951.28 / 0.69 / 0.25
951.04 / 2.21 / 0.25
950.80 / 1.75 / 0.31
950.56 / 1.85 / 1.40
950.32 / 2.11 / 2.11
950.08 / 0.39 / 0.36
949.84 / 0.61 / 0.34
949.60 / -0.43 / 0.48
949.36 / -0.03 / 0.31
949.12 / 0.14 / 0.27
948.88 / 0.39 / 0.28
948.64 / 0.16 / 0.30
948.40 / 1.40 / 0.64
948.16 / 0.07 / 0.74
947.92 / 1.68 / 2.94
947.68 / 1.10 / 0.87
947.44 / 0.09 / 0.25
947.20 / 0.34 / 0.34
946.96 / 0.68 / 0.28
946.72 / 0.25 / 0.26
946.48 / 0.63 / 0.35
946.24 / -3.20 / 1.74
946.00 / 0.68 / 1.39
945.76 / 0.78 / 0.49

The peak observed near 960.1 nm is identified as [O III] 5007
